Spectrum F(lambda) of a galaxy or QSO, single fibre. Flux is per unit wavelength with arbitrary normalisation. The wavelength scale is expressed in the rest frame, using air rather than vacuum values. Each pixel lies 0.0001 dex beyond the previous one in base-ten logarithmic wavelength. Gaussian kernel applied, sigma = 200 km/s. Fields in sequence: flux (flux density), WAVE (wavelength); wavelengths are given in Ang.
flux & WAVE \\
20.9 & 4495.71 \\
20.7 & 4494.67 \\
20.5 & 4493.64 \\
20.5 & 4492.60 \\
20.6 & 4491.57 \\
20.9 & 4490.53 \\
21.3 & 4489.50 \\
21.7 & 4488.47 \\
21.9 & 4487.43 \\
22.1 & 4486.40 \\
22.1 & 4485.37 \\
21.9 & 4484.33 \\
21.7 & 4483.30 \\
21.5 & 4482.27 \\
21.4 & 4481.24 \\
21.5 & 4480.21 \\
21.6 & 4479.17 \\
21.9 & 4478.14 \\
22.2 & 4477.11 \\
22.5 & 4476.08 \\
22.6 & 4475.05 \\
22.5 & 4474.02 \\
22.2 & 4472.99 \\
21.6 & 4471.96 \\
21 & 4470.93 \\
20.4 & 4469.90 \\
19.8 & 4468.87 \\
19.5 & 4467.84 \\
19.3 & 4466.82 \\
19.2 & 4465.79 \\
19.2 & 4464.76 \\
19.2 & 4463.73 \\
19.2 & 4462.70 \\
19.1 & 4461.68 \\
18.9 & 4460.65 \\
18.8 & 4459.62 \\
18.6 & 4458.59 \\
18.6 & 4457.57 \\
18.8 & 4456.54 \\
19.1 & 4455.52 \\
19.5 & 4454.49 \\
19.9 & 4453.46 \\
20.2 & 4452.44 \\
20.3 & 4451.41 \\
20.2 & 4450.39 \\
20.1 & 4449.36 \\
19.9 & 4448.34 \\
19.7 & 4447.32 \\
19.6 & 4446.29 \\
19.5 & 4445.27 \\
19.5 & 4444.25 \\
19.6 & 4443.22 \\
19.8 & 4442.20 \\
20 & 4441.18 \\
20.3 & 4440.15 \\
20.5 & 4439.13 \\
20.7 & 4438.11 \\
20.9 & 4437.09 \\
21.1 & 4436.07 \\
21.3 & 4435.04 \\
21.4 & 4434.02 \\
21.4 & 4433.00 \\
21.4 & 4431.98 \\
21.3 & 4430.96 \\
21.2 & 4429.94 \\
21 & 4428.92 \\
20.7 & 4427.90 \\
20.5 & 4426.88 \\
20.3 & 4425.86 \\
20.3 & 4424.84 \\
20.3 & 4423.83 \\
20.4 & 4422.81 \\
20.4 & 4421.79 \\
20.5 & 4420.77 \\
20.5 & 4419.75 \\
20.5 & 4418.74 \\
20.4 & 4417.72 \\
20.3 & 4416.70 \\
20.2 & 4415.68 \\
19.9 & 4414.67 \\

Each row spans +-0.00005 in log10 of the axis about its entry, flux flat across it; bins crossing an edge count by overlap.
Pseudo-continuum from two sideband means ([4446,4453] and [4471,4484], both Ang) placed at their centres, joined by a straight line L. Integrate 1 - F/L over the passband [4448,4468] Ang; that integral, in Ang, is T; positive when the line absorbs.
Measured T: 1.2 Ang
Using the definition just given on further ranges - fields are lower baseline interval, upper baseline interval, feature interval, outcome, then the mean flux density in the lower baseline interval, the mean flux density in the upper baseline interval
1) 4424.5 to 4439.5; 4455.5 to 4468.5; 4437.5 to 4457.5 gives 0.1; 20.9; 19.1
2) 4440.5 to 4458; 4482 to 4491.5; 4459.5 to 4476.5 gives 0.3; 19.7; 21.6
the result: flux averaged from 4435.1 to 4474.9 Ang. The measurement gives 19.9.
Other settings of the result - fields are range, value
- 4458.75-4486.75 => 20.8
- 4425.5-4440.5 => 20.9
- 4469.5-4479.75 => 21.9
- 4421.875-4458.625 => 20.2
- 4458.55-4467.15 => 19.1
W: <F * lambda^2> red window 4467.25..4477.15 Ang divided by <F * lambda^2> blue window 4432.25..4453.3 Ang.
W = 1.07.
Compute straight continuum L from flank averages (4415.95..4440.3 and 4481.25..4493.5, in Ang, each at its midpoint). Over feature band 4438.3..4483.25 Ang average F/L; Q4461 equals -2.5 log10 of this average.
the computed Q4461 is 0.05 mag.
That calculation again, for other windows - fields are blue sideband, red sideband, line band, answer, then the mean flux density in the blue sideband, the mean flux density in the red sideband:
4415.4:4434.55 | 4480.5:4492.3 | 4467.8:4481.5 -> -0.01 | 20.7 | 21.5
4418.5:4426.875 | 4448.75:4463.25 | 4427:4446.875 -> -0.03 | 20.4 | 19.4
